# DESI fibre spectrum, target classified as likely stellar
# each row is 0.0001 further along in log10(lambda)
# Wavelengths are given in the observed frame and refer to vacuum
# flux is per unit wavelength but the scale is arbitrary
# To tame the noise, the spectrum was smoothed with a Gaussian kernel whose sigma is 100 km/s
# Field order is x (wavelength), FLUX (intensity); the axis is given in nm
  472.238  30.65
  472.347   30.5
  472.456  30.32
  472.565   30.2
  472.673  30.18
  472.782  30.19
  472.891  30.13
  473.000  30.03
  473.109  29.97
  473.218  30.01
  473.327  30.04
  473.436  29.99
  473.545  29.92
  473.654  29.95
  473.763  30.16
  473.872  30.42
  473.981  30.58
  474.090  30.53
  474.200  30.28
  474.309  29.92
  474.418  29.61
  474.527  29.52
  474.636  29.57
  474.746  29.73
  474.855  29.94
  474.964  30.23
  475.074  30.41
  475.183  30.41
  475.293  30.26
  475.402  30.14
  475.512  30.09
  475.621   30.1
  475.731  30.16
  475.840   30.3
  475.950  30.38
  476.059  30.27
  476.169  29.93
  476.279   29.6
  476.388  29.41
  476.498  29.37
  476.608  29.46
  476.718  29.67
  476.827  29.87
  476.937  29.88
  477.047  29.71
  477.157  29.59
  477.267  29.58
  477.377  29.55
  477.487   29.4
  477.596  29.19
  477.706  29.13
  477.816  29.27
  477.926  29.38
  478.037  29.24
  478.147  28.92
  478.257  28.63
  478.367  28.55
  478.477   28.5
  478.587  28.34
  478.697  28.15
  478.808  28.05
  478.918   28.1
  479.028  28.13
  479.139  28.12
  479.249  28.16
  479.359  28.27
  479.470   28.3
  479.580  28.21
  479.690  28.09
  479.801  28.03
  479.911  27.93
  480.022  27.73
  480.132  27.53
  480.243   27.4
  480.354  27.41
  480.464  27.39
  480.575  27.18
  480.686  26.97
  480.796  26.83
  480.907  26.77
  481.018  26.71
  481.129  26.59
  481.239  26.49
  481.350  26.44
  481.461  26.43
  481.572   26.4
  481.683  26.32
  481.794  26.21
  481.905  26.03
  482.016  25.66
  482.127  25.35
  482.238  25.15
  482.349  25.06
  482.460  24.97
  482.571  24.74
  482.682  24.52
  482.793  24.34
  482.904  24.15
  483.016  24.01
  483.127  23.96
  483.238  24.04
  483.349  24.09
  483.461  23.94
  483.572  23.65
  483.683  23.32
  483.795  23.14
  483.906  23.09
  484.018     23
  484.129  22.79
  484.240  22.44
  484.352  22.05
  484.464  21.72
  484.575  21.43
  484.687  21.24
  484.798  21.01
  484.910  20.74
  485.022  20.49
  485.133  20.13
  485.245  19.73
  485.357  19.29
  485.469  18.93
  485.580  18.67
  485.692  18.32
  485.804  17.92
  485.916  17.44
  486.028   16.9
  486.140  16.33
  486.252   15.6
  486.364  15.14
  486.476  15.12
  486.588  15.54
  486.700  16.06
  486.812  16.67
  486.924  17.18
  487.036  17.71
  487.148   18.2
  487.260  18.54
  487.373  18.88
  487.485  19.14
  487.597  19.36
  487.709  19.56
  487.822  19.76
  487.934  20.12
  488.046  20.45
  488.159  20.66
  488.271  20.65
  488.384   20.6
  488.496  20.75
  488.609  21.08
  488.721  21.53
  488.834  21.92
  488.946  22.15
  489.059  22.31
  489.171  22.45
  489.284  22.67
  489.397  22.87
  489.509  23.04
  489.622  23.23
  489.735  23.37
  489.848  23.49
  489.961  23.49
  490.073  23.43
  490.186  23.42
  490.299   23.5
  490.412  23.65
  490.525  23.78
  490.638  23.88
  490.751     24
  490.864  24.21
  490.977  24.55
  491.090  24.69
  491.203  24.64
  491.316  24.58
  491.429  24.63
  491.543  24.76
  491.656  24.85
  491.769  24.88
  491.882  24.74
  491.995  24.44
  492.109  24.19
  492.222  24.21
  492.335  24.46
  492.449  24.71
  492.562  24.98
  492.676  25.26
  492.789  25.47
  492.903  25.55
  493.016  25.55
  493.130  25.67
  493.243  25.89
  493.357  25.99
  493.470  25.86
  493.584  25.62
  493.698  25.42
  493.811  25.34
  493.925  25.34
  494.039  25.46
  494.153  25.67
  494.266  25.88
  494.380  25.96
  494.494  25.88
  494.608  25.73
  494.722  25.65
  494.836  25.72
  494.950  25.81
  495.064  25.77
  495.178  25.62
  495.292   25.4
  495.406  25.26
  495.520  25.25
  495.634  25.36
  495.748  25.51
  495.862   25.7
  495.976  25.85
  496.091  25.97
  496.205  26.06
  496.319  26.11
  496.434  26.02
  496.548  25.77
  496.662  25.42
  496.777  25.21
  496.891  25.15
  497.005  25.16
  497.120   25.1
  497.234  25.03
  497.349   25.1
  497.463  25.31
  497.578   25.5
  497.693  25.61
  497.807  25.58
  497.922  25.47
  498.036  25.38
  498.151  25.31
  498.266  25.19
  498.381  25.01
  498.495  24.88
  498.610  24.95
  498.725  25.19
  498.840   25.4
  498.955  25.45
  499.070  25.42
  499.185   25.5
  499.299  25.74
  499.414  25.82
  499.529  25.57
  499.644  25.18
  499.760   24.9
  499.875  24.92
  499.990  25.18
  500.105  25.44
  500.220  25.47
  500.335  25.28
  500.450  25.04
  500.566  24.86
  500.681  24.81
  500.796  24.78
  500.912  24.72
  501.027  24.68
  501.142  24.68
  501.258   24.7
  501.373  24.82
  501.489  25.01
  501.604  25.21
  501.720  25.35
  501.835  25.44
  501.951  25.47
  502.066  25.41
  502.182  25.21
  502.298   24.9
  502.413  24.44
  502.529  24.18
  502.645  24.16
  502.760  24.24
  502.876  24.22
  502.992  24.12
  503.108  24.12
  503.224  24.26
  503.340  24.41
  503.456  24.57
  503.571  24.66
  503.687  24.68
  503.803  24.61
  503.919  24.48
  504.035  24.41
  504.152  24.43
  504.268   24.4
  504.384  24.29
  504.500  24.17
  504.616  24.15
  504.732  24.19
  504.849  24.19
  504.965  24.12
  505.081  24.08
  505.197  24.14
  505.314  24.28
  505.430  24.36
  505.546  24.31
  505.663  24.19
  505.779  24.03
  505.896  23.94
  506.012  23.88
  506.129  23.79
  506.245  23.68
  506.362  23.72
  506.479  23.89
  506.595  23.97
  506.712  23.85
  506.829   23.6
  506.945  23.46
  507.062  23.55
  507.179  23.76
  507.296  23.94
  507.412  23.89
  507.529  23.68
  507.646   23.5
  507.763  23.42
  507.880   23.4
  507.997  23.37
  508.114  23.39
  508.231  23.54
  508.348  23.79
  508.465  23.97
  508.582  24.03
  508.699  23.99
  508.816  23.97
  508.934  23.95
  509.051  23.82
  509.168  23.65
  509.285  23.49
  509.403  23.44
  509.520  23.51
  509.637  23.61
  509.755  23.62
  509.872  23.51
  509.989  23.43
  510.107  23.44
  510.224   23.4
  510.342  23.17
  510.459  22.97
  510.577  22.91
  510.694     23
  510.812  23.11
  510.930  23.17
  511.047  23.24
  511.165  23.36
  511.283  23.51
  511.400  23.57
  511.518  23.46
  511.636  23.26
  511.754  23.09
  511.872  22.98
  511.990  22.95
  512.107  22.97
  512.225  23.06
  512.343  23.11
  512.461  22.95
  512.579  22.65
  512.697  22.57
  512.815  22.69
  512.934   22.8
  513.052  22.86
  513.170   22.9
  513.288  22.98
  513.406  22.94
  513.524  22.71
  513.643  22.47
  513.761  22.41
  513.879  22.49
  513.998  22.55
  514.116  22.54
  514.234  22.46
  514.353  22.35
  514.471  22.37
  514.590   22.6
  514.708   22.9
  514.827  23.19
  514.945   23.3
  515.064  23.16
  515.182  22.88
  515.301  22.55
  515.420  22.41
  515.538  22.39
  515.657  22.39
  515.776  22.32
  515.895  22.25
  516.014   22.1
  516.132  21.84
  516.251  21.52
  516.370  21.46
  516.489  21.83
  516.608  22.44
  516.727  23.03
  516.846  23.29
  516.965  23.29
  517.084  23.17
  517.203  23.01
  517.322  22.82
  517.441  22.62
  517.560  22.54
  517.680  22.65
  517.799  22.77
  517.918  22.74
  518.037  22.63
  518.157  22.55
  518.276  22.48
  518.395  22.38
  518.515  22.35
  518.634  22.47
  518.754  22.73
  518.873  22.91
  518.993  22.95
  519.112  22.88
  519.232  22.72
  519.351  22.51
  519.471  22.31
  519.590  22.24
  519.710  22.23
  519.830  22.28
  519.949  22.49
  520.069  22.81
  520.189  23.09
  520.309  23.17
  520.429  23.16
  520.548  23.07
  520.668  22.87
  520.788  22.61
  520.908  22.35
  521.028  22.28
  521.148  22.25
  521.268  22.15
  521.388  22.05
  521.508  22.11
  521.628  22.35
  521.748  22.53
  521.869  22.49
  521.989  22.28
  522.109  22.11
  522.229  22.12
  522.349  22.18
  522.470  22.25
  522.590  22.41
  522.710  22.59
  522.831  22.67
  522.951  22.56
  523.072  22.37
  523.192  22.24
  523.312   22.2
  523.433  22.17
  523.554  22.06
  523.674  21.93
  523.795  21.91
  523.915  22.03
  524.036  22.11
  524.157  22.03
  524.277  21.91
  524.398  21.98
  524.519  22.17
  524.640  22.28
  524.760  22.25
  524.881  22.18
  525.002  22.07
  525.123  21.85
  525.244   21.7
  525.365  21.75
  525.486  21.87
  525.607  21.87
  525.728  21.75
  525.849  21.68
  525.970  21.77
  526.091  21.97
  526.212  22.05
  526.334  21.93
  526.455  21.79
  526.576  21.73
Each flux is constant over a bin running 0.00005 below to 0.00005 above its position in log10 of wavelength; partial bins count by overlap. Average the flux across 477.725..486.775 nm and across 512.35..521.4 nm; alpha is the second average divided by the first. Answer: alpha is 0.9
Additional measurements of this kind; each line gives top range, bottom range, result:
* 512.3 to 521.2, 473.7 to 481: 0.78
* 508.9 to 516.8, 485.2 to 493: 1.07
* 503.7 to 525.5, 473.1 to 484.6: 0.83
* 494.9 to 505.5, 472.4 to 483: 0.88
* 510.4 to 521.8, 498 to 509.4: 0.93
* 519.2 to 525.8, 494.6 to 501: 0.88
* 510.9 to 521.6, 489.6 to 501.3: 0.90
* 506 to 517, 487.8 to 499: 0.94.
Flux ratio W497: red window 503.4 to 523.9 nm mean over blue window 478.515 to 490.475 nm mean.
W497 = 1.0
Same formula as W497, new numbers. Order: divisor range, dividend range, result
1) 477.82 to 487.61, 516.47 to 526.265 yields 0.95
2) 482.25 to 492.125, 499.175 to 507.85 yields 1.13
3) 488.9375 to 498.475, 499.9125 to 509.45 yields 0.97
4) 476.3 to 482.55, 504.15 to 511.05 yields 0.85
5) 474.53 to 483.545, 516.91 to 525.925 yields 0.80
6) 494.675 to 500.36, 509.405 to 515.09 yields 0.90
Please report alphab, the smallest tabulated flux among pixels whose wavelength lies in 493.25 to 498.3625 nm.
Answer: 25.03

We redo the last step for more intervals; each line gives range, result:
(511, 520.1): 21.46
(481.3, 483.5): 23.94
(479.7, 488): 15.12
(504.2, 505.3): 24.08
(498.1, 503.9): 24.12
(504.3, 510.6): 22.91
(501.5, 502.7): 24.16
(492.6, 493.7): 25.26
